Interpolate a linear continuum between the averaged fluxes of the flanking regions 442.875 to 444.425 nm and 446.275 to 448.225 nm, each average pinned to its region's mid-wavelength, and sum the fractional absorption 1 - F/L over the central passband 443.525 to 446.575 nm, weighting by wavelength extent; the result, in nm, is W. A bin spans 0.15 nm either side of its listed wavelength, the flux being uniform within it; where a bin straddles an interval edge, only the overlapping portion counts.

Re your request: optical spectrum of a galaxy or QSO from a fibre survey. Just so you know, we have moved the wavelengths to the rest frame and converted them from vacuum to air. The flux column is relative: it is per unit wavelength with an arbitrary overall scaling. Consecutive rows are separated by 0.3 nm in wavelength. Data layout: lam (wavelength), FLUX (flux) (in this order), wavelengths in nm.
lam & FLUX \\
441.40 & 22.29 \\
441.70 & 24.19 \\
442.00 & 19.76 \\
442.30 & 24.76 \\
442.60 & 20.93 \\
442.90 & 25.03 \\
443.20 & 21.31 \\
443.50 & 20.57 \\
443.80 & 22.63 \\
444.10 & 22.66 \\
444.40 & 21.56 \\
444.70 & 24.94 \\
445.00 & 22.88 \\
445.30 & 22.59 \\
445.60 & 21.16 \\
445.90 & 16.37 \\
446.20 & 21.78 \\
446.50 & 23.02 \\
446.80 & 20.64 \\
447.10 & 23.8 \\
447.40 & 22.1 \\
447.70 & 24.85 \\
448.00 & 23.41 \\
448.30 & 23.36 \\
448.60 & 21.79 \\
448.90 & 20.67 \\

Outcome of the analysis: 0.08 nm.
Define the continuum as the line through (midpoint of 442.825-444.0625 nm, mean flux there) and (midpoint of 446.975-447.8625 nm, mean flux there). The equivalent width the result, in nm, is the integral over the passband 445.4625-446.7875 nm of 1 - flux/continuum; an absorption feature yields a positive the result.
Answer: 0.15 nm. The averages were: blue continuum 22.2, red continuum 23.6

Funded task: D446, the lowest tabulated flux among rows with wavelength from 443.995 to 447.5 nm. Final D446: 16.37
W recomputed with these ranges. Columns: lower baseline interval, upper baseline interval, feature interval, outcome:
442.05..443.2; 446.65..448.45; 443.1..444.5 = 0.073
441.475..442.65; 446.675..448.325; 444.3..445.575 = -0.004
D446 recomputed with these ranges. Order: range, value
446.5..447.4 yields 20.64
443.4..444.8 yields 20.57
